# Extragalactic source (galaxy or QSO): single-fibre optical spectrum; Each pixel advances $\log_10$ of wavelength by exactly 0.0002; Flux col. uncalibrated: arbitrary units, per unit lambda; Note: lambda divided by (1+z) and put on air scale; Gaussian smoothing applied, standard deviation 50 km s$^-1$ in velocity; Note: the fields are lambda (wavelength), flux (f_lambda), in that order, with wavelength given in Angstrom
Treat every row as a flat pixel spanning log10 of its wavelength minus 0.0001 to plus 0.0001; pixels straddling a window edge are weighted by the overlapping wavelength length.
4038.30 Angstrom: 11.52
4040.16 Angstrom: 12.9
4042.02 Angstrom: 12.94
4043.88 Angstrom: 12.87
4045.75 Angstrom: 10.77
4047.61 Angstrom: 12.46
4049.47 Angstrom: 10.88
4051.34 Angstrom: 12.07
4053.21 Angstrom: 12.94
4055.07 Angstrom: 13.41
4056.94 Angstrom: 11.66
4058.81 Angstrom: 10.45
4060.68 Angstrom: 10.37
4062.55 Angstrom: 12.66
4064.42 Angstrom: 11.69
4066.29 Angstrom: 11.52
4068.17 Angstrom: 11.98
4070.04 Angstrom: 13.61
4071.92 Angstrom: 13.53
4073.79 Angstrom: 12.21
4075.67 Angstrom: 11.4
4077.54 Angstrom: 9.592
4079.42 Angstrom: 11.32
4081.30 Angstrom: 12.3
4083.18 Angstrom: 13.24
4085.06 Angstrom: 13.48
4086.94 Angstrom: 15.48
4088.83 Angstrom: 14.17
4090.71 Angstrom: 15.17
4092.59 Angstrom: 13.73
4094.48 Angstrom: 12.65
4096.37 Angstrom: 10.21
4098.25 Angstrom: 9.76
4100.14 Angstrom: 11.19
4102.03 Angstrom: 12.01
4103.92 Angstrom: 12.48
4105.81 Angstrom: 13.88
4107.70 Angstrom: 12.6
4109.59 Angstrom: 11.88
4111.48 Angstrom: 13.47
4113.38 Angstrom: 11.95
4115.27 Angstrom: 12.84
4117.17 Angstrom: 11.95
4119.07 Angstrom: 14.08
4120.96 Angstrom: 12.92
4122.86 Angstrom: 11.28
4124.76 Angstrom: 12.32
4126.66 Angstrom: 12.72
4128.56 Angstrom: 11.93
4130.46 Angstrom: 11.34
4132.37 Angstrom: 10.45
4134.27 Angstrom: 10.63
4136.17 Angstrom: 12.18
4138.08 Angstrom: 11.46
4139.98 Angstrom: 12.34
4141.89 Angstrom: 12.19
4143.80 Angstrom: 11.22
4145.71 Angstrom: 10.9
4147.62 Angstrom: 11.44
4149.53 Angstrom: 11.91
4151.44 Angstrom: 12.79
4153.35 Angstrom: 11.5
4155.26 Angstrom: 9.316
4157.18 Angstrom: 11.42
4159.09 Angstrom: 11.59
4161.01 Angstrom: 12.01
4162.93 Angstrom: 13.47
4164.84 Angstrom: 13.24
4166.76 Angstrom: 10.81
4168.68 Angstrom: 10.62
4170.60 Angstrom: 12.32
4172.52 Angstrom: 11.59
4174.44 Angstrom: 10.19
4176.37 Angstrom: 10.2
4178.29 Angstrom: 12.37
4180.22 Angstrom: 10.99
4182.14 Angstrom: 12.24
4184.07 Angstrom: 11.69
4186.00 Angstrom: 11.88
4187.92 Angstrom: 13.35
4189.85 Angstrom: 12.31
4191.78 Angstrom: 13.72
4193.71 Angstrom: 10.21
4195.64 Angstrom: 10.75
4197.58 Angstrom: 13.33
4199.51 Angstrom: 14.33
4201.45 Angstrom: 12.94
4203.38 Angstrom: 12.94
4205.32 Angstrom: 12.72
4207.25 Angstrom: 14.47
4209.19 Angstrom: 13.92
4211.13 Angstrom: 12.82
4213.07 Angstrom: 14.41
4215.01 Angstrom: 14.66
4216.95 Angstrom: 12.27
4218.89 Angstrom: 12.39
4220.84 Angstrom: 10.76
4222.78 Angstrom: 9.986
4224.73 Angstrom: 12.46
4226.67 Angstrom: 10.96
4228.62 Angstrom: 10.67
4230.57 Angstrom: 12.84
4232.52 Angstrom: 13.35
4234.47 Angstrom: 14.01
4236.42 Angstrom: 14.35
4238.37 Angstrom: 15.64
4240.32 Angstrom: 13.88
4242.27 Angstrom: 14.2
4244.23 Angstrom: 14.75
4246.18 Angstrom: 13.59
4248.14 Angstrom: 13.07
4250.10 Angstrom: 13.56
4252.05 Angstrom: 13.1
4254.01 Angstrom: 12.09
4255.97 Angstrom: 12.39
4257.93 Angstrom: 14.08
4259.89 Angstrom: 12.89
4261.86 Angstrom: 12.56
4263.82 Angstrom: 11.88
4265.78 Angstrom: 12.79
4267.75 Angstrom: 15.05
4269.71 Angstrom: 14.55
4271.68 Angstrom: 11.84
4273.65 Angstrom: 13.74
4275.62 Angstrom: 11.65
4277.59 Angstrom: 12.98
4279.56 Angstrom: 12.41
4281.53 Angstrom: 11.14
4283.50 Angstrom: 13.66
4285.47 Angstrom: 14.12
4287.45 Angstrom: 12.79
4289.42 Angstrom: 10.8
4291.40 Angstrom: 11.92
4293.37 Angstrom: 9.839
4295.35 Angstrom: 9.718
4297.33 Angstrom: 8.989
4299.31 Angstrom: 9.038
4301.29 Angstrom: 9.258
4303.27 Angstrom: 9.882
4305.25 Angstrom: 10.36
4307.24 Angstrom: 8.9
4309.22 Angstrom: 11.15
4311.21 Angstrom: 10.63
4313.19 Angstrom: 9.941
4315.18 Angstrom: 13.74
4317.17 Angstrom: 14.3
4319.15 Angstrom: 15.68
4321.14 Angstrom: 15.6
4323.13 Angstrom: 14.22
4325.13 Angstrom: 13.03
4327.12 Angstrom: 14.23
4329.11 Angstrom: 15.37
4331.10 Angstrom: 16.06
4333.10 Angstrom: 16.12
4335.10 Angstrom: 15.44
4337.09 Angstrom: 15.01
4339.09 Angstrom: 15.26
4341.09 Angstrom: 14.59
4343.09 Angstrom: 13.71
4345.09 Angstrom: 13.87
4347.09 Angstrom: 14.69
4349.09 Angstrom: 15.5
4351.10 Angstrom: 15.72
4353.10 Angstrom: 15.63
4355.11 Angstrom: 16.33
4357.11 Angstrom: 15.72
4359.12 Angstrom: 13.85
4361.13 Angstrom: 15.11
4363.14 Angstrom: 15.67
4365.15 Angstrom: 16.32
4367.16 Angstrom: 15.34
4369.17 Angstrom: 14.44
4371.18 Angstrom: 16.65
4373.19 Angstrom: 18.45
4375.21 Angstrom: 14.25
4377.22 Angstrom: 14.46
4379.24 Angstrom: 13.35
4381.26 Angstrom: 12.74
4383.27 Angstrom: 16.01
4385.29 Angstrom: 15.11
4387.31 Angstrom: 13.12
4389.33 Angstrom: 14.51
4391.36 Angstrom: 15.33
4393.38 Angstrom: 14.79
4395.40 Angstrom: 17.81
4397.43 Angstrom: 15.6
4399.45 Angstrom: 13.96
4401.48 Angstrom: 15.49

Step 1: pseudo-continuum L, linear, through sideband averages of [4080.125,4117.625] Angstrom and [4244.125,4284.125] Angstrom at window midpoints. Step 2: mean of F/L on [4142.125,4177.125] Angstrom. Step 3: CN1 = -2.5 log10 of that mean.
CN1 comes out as 0.12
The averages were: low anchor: 12.7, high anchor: 13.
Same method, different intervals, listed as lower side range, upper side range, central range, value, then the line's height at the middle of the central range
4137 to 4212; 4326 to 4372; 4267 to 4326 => 0.19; 14.3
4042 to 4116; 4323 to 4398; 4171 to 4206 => 0.11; 13.4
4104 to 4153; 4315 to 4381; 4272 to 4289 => 0.12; 14.2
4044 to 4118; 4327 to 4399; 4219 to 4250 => 0.07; 13.9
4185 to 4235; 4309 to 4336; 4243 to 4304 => 0.09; 13.4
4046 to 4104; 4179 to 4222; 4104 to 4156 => 0.04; 12.4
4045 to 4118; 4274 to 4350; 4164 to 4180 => 0.10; 12.5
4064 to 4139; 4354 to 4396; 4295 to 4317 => 0.37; 14.5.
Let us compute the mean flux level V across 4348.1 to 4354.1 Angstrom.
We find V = 15.6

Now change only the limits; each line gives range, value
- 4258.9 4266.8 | 12.5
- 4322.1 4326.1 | 13.6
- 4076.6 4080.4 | 10.5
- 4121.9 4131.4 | 11.9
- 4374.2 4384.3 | 14.2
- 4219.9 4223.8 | 10.4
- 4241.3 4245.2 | 14.5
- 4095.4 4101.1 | 10.4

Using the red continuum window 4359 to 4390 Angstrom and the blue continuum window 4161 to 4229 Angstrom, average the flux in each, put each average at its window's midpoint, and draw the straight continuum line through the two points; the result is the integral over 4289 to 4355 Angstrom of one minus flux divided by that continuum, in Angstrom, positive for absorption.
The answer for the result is 5.5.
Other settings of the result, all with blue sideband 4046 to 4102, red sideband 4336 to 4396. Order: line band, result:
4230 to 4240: -0.2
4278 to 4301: 4.9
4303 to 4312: 2.7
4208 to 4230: 2.1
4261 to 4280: 1.6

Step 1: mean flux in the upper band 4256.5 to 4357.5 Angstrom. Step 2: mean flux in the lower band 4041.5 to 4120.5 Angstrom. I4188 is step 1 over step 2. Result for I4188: 1.1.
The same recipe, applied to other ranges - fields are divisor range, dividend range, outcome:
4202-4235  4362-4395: 1.19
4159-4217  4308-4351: 1.14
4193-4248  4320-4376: 1.17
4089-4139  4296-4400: 1.16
